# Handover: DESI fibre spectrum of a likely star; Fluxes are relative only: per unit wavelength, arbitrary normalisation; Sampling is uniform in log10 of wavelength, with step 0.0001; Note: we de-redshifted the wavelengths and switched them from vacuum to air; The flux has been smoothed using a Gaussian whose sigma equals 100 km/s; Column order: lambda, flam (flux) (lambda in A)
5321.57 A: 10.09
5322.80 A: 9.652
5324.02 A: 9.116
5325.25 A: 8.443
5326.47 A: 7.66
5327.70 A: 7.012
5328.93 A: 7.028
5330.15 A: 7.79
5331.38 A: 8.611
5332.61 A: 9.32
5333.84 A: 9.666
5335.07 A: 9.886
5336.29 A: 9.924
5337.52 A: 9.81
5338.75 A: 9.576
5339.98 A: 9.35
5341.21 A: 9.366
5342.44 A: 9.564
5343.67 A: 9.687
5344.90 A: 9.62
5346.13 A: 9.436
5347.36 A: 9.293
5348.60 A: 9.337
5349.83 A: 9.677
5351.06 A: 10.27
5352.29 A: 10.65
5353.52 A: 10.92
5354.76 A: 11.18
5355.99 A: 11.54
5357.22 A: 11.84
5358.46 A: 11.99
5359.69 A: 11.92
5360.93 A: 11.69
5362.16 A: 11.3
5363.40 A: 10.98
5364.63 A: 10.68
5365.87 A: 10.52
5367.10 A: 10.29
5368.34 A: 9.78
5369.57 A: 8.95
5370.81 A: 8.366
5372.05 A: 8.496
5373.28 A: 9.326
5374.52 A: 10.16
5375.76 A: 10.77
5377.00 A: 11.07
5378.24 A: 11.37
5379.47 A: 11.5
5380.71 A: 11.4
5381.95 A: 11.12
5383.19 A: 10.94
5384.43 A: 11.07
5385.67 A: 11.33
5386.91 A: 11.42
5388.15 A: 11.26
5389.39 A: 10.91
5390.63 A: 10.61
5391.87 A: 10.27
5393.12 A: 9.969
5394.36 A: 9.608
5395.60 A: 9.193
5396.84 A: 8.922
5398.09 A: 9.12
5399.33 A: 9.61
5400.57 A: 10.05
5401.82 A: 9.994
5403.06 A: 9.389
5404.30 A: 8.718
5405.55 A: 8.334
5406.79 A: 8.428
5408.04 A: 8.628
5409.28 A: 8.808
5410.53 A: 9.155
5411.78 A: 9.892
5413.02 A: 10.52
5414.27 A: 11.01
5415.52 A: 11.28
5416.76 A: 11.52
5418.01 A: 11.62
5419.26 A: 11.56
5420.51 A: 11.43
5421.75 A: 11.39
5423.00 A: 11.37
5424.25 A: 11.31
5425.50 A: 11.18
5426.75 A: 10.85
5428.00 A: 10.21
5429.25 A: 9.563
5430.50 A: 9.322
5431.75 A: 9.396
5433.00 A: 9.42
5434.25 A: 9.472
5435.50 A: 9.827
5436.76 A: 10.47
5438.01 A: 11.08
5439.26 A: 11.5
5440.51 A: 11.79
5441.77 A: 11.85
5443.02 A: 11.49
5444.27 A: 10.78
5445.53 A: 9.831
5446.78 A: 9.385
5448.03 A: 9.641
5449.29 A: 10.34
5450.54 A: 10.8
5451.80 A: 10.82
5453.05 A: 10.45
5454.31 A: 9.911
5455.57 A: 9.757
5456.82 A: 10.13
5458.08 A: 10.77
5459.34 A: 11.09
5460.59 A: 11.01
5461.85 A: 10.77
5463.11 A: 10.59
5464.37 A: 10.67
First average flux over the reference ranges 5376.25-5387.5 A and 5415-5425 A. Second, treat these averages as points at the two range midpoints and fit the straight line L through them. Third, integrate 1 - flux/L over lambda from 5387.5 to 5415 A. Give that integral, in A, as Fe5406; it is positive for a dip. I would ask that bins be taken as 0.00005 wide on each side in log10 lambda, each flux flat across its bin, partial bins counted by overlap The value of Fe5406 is 4.1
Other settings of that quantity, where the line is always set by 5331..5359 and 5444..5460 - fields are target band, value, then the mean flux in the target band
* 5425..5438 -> 0.28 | 10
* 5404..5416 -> 0.83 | 9.47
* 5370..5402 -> -0.55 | 10.3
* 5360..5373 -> -0.06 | 10.1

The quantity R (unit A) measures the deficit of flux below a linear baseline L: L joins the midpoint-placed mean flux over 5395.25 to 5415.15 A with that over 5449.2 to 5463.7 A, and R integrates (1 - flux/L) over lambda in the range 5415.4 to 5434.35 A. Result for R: -1.7 A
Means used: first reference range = 9.39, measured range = 10.7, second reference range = 10.5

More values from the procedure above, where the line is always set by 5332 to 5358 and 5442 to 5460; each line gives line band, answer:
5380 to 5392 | -1.1 A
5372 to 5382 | -0.5 A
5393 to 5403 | 0.7 A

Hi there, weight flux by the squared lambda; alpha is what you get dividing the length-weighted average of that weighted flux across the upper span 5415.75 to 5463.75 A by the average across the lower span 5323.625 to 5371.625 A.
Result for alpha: 1.1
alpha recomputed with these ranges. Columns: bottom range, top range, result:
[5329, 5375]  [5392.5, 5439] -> 1.03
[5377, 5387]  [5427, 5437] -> 0.88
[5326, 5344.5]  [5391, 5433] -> 1.15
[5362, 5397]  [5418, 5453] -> 1.04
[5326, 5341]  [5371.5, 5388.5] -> 1.25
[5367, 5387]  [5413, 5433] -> 1.06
